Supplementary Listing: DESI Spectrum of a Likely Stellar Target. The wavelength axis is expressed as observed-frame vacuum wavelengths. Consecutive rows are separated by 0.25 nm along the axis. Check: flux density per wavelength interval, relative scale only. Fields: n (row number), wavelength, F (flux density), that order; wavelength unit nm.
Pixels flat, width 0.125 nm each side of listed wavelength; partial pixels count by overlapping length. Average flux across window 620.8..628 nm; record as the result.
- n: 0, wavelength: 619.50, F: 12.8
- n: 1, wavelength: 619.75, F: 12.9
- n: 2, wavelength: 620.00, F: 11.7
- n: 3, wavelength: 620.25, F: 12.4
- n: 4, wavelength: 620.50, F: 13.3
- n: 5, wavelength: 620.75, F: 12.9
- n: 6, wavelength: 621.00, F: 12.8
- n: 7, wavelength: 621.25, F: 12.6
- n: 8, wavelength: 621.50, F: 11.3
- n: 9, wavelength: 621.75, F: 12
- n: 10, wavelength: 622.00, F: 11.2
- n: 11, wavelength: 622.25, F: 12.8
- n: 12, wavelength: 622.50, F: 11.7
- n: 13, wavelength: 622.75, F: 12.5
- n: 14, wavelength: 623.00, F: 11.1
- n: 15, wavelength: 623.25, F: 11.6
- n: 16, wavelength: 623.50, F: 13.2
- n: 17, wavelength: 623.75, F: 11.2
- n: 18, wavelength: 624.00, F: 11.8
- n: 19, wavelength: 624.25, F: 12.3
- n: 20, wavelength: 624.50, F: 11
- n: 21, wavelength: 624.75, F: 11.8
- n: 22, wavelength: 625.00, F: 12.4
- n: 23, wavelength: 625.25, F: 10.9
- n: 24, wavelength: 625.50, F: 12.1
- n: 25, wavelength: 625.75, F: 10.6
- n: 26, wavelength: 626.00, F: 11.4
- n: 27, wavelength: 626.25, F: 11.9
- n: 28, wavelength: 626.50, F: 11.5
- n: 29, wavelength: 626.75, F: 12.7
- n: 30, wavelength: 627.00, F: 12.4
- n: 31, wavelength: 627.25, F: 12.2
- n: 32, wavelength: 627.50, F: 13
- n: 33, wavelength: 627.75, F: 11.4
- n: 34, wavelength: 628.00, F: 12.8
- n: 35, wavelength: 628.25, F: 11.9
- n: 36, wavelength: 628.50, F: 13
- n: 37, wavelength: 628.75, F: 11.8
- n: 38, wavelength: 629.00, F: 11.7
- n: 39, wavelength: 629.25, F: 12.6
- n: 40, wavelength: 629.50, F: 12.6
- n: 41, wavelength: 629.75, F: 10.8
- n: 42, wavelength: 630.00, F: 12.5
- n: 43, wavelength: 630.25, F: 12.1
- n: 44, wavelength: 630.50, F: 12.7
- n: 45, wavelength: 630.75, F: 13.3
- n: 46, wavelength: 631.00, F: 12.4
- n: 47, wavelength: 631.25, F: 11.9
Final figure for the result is 11.9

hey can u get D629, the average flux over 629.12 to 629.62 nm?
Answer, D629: 12.6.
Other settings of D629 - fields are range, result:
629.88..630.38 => 12.3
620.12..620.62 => 12.8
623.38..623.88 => 12.2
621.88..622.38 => 12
